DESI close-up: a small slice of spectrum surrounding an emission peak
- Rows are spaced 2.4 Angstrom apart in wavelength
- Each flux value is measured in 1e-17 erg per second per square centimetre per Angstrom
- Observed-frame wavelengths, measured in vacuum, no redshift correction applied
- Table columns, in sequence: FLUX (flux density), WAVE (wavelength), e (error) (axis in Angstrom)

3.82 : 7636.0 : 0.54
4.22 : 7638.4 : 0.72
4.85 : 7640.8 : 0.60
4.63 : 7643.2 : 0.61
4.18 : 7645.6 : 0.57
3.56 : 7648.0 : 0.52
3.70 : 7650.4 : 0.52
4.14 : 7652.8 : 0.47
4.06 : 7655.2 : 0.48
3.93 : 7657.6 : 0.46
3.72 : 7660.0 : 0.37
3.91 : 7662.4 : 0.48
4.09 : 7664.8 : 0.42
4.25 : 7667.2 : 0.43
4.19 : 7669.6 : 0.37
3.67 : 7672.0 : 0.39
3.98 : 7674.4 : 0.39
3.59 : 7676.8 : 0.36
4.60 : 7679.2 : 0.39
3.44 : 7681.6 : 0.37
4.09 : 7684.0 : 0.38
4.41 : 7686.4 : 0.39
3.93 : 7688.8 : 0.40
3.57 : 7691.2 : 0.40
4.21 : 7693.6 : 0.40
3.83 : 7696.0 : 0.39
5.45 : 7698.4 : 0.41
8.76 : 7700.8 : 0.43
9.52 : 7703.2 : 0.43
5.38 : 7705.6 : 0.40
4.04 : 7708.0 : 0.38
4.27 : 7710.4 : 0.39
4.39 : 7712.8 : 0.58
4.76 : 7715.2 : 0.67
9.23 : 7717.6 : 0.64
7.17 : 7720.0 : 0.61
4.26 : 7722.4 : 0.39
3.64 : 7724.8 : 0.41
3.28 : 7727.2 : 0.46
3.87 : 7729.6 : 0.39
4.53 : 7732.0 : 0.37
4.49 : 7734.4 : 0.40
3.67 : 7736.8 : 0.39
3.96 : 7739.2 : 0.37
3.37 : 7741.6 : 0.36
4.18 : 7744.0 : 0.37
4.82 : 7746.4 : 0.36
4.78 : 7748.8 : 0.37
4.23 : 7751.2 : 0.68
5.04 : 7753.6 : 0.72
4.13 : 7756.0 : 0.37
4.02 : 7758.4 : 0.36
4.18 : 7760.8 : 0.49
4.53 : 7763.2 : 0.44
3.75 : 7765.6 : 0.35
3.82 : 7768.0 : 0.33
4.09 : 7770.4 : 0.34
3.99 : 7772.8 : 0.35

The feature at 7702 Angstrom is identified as [S II] 6716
